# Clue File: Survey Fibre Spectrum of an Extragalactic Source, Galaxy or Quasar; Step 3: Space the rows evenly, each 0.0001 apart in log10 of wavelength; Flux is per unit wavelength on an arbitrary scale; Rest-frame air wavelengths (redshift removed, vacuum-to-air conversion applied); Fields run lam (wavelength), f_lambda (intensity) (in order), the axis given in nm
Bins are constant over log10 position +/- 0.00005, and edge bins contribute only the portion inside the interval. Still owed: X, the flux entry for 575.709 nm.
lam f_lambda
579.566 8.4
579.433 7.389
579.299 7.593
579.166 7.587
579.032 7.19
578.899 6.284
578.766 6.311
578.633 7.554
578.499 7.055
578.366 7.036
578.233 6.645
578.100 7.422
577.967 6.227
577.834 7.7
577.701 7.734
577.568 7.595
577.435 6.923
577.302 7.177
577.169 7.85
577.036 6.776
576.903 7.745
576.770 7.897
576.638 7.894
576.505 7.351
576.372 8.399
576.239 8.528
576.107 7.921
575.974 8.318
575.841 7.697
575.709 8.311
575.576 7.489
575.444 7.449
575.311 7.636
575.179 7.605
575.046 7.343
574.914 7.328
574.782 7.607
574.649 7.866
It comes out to 8.311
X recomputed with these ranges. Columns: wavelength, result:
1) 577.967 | 6.227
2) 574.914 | 7.328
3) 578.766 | 6.311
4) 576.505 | 7.351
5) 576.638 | 7.894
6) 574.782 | 7.607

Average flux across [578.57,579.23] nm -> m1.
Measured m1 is 6.98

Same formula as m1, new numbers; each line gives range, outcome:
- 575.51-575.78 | 7.91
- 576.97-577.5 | 7.18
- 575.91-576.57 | 8.1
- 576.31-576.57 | 7.86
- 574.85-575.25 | 7.43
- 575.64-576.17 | 8.05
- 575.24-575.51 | 7.55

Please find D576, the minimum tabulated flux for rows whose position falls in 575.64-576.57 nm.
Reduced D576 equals 7.351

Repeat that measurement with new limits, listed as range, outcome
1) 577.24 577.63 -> 6.923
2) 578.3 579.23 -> 6.284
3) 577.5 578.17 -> 6.227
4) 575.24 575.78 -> 7.449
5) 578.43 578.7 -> 7.055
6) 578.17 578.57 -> 6.645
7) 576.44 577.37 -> 6.776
